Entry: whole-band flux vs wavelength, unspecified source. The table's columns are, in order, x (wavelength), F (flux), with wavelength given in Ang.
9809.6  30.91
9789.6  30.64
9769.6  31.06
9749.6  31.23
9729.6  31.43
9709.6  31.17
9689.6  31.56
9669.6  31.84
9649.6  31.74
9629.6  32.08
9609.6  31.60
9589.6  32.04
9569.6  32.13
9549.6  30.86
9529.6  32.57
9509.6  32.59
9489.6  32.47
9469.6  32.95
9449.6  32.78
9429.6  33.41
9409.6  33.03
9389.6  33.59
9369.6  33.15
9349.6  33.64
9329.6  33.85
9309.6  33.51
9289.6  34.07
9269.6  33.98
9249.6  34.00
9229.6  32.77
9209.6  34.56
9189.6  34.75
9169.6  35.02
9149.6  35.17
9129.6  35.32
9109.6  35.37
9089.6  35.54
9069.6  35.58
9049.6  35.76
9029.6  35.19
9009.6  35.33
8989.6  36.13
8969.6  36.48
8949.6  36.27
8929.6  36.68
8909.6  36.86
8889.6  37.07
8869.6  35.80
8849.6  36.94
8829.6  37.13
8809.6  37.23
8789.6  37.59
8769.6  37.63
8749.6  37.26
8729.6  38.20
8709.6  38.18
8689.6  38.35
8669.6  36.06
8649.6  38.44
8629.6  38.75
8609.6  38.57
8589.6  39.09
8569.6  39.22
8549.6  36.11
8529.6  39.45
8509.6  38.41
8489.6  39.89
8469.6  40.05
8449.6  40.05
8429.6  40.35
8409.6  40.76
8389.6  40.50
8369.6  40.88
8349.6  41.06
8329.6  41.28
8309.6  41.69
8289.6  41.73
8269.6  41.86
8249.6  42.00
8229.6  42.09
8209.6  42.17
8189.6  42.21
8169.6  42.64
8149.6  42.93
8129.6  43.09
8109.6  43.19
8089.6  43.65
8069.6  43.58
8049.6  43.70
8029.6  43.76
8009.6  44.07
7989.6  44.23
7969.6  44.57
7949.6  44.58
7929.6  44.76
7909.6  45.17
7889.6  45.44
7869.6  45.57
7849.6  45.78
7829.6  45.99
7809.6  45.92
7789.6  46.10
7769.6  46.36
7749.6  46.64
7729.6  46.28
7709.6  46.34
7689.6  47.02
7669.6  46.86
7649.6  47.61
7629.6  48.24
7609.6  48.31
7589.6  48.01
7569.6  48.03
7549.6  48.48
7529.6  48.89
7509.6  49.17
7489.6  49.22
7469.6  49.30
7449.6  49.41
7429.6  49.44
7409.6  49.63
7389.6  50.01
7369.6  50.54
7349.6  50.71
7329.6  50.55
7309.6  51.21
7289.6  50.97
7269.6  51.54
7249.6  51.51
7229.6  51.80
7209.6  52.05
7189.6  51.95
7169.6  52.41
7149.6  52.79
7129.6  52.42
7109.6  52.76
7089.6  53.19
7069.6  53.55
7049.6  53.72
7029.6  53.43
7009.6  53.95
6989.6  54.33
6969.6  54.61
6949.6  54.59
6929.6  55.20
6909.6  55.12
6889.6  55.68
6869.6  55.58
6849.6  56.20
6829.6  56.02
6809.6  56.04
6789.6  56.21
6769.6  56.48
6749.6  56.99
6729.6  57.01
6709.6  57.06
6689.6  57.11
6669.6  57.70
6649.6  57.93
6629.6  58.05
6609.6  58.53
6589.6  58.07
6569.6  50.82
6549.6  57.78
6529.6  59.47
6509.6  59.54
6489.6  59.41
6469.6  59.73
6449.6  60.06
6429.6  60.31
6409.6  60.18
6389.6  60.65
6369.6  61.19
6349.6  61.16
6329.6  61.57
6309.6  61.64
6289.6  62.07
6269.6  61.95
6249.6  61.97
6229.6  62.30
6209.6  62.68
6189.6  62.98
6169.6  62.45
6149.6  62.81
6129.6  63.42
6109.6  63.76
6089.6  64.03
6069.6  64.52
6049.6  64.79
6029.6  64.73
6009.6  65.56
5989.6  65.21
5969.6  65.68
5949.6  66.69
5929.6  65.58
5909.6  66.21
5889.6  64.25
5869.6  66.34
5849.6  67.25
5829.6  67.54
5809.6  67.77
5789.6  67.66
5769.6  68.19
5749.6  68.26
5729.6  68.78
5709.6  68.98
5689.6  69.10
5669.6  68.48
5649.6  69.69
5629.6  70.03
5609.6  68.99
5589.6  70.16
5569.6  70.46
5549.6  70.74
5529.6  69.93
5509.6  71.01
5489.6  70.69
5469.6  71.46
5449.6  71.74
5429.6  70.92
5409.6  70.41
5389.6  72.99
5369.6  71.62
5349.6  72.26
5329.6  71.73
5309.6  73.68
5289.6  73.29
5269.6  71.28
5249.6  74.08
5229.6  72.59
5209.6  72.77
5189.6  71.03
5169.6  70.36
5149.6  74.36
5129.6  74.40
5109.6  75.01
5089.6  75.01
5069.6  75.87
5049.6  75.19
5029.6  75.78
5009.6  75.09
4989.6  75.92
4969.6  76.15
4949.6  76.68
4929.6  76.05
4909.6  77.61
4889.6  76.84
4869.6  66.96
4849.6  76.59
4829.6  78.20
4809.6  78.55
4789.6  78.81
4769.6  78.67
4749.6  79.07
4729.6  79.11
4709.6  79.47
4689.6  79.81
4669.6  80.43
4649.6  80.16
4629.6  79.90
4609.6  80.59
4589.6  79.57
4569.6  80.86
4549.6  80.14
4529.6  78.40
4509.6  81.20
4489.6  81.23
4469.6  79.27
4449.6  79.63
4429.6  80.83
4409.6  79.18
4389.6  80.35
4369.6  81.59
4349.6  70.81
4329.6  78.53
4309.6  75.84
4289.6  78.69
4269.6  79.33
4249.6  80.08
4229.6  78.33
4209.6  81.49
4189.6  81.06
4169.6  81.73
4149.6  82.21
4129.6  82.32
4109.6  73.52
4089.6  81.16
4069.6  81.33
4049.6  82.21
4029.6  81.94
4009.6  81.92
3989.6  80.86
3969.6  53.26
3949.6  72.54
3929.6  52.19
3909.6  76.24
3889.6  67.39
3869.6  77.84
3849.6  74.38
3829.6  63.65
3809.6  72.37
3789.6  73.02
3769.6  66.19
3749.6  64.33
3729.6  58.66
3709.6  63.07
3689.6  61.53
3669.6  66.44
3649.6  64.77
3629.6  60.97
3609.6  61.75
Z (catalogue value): 0.00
